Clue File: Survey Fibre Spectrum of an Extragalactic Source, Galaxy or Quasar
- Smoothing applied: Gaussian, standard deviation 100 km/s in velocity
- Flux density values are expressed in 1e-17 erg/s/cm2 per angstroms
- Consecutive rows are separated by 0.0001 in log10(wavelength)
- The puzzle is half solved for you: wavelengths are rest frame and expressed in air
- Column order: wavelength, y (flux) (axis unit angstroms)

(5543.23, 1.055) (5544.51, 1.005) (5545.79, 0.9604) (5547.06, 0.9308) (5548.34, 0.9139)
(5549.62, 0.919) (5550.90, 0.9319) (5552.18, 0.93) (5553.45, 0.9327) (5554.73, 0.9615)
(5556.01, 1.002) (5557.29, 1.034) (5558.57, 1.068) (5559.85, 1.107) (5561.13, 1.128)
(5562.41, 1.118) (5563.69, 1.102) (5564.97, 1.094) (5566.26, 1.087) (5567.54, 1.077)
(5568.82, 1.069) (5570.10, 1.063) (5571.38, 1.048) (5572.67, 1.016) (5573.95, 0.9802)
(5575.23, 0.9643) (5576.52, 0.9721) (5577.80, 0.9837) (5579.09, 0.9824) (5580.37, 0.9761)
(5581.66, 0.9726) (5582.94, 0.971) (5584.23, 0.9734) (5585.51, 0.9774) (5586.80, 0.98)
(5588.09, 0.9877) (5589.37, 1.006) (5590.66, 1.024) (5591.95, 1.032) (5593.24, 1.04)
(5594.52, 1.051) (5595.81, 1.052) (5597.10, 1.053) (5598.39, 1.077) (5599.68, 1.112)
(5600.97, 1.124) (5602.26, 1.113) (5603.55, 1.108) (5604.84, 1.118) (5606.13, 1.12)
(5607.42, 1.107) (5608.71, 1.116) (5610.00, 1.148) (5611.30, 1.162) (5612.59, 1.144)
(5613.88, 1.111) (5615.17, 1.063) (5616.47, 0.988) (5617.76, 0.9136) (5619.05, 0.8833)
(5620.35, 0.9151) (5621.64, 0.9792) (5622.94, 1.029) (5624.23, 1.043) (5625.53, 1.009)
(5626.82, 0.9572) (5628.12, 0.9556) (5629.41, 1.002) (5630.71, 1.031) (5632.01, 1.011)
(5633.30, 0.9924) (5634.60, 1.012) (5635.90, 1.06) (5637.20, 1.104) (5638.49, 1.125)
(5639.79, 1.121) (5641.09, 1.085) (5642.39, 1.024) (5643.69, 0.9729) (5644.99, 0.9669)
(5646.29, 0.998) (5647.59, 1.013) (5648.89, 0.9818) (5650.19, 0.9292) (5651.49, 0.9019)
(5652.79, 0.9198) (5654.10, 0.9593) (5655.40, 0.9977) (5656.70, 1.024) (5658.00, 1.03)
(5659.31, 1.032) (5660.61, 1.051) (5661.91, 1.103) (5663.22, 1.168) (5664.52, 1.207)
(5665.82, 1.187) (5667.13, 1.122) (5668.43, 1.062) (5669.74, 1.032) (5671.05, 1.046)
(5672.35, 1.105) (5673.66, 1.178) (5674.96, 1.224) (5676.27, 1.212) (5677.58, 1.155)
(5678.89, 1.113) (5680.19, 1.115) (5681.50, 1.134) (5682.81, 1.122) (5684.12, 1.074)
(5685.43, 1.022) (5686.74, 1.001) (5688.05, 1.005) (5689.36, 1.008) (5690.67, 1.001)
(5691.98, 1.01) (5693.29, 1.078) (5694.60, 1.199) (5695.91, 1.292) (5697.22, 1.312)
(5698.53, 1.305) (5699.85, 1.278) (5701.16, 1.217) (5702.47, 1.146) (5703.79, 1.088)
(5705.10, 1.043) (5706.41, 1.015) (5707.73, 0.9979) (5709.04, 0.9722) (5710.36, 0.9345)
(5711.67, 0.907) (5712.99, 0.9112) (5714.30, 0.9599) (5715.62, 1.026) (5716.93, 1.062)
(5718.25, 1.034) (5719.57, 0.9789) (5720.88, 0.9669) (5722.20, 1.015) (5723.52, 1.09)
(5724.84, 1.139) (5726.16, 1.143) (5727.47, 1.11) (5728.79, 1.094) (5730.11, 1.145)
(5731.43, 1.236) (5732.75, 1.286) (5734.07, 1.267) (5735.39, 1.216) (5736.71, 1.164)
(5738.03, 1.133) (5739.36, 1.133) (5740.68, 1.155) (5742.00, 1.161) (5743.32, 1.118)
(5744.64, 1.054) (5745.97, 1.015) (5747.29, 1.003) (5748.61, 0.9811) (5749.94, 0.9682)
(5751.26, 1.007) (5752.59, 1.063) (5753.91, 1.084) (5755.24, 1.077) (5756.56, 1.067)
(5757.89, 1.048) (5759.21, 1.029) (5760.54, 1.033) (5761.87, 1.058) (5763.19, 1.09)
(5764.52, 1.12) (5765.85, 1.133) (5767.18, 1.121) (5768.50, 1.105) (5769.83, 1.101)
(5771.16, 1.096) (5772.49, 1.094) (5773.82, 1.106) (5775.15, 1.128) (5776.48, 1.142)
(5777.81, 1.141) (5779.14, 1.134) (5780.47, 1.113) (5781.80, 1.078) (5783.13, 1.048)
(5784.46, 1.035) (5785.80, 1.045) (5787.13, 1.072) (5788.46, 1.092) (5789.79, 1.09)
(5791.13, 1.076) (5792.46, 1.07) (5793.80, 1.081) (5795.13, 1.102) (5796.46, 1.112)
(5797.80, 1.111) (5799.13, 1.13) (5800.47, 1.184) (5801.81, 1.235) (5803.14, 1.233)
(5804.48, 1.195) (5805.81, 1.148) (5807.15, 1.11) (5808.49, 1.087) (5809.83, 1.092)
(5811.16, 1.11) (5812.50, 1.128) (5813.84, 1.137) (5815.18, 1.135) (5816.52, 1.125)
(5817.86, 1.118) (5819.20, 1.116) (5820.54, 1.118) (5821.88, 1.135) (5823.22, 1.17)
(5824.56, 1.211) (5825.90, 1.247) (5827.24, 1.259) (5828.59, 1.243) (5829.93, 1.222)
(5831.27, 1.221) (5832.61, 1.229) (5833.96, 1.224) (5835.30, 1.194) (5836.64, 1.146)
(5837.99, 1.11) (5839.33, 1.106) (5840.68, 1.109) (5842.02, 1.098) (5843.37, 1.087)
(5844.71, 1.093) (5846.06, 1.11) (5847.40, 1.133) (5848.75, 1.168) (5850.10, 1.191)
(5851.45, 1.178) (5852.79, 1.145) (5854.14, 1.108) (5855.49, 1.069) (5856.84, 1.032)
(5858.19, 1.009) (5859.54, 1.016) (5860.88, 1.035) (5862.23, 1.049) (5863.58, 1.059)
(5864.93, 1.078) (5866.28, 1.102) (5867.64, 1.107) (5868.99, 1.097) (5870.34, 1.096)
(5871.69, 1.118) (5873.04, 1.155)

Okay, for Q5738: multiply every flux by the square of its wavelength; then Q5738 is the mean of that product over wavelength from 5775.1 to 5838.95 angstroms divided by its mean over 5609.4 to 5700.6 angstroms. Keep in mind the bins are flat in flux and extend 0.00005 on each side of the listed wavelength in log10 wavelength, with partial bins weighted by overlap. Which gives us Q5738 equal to 1.13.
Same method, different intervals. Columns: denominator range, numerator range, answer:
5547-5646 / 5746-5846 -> 1.16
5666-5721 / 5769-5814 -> 1.06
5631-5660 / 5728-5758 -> 1.13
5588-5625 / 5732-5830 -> 1.12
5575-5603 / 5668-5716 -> 1.11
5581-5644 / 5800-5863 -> 1.18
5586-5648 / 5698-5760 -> 1.08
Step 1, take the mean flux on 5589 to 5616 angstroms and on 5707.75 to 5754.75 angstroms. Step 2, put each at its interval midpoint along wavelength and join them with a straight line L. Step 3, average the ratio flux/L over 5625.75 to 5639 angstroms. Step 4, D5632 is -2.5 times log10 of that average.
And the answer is 0.06 mag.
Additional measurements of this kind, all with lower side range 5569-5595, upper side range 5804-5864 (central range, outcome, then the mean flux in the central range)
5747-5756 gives 0.06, 1.03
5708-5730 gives 0.05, 1.02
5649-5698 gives -0.04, 1.08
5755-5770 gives 0.01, 1.08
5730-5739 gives -0.12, 1.21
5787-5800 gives 0.02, 1.1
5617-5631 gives 0.05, 0.973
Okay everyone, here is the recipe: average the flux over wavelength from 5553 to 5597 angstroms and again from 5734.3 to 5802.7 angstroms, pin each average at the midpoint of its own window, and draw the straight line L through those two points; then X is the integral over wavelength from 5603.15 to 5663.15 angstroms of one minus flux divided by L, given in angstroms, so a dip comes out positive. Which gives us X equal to 0.9 angstroms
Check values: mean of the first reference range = 1.03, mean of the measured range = 1.03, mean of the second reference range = 1.09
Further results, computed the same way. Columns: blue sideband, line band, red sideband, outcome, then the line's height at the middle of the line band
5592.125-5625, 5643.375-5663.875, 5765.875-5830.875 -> 1.4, 1.08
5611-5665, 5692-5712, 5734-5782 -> -1.1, 1.06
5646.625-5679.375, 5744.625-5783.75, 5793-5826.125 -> 1.5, 1.12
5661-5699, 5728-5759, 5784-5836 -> 0.7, 1.13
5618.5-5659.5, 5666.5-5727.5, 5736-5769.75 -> -2.6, 1.04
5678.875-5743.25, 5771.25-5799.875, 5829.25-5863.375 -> 0.4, 1.11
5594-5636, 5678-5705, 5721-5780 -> -1.1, 1.08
